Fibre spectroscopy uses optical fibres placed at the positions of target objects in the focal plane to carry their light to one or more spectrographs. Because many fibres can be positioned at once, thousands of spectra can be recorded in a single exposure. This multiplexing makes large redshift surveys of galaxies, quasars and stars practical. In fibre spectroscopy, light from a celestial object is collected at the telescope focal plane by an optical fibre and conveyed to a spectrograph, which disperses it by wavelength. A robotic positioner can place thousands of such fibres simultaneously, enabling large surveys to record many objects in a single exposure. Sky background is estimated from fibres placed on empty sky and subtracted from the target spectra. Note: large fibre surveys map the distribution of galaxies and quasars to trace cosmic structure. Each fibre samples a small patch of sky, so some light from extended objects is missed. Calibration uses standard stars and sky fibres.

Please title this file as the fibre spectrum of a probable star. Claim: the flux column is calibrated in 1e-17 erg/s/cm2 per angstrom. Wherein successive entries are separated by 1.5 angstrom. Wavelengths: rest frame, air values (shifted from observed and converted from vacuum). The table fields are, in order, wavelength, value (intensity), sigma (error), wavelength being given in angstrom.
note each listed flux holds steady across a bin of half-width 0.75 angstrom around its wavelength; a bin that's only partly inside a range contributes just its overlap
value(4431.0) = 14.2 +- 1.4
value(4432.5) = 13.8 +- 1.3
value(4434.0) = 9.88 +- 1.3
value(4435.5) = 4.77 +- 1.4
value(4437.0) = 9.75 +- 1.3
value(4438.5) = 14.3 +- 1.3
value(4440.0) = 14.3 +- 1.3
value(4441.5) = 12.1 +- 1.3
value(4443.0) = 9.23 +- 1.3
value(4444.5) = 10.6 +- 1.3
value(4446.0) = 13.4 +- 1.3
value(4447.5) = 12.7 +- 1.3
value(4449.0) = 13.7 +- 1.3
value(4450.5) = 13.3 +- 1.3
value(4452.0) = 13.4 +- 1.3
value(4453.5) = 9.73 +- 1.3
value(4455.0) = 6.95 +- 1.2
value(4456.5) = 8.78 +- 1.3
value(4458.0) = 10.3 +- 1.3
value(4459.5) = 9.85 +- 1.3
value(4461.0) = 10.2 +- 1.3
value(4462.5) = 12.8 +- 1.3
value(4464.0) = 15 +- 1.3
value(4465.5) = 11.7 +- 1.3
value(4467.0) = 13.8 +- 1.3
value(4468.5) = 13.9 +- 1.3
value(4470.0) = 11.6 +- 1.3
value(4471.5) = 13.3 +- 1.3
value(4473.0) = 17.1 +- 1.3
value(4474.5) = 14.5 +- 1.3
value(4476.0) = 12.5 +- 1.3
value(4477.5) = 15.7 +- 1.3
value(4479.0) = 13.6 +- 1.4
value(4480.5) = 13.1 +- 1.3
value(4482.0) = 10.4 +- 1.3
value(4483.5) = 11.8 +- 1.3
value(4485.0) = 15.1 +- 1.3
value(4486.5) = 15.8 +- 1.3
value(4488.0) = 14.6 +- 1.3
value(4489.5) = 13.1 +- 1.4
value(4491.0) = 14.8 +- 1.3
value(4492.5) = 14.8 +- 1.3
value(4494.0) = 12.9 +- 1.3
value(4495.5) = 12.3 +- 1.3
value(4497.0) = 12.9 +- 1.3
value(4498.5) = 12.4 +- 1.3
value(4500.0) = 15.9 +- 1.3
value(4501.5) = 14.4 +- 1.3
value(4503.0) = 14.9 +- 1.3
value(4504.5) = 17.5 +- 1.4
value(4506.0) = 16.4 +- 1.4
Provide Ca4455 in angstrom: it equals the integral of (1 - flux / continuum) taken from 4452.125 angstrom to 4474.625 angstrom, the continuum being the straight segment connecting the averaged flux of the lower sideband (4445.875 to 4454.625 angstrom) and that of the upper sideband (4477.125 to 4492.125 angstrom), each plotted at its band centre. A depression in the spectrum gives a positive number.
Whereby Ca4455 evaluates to 1.8 angstrom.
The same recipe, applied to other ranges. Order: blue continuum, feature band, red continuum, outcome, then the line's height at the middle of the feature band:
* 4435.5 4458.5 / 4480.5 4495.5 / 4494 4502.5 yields -0.6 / 13.1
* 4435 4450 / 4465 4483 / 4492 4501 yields -1.0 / 12.7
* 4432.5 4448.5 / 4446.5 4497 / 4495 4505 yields 0.2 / 12.9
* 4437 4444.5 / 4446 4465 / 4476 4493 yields 1.7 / 12.6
